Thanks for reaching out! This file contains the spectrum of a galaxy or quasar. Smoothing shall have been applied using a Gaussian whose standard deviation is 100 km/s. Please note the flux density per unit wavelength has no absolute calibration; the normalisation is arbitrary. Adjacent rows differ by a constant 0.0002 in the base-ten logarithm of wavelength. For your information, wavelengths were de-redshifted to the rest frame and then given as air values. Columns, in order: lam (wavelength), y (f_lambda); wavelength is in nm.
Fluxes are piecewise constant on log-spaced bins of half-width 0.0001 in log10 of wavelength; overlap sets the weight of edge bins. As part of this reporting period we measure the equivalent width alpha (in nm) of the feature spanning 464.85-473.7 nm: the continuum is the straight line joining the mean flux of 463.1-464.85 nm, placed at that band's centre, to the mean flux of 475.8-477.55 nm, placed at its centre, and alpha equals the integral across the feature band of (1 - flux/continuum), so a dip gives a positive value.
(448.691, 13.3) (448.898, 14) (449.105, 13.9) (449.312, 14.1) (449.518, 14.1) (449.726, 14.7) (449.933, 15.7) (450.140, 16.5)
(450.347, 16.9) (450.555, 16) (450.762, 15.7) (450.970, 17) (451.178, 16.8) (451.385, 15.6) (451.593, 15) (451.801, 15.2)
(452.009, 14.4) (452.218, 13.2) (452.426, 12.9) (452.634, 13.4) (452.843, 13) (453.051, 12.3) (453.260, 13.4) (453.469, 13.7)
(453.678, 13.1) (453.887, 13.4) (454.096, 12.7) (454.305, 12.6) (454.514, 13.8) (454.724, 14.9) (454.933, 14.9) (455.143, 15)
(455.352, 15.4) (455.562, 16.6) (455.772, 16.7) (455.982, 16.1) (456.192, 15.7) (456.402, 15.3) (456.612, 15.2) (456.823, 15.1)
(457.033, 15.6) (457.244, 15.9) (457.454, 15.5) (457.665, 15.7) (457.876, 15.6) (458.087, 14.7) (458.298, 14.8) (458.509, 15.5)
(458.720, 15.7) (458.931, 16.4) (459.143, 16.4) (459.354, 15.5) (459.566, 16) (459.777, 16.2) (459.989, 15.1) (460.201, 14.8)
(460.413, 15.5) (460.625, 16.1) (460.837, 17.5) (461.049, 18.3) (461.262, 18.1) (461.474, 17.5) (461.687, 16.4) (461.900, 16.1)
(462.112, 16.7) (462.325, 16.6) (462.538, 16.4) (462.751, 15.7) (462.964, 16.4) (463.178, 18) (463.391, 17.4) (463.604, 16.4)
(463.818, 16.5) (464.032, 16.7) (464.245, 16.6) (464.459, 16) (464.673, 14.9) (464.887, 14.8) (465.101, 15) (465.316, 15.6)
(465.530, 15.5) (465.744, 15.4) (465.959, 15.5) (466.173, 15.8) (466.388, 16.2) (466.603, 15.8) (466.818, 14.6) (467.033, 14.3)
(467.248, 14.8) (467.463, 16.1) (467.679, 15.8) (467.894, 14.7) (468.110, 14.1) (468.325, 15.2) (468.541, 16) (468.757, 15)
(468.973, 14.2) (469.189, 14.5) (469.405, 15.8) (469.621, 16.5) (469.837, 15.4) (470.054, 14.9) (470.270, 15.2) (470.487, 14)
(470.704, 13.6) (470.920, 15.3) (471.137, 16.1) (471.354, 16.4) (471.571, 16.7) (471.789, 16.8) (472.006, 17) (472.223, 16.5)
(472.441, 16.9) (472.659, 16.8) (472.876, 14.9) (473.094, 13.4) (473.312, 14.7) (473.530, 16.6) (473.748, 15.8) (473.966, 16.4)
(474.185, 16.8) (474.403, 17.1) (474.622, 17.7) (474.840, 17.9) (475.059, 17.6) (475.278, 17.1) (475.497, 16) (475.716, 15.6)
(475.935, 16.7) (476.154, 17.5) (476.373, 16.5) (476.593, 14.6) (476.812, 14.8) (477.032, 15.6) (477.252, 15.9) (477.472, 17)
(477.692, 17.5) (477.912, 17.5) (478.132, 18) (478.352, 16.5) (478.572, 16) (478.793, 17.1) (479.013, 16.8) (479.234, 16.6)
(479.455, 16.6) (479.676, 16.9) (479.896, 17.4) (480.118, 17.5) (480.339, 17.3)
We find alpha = 0.468 nm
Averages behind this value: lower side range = 16.5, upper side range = 16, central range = 15.4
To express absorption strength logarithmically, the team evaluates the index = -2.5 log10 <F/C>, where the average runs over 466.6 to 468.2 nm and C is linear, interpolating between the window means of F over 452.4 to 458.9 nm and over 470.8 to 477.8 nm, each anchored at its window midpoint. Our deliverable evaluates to 0.05 mag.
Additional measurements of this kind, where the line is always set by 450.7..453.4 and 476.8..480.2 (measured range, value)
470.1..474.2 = 0.032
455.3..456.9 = -0.071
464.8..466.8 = 0.012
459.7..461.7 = -0.093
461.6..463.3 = -0.082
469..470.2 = 0.045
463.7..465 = -0.028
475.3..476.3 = 0.001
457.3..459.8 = -0.047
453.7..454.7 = 0.105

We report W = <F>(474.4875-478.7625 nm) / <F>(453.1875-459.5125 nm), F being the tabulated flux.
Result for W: 1.11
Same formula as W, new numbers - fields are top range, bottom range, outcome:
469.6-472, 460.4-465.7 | 0.95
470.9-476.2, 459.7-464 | 0.99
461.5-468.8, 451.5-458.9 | 1.08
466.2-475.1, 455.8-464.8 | 0.97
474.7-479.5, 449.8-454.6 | 1.15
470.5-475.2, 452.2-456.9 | 1.13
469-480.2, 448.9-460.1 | 1.08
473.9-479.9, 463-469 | 1.07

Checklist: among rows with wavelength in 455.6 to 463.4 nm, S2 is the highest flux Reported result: 18.3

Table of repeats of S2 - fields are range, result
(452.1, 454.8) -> 14.9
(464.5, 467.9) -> 16.2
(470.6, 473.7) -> 17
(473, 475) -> 17.9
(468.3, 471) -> 16.5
